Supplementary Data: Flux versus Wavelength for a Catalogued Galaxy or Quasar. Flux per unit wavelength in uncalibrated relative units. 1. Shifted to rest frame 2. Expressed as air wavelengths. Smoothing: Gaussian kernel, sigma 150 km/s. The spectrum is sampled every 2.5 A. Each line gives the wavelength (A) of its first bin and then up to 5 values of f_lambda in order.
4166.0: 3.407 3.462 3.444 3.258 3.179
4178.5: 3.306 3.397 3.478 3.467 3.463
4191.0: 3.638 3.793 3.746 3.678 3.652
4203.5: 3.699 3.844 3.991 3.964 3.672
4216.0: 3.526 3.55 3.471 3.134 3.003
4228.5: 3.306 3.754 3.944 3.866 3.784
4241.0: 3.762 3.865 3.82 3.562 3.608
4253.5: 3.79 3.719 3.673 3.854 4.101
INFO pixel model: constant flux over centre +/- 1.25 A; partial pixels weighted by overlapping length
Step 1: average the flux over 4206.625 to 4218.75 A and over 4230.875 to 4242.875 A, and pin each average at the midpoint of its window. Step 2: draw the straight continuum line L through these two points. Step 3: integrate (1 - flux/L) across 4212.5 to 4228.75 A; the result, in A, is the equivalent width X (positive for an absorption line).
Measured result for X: 1.7 A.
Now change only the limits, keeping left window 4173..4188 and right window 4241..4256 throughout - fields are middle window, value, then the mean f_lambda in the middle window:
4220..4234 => 0.80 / 3.41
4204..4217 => -1.02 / 3.8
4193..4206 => -0.98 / 3.72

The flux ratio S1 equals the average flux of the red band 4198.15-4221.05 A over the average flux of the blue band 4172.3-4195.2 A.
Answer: 1.08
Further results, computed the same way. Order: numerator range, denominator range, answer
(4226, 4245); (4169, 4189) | 1.10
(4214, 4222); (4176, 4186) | 1.05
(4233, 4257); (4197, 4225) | 1.03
